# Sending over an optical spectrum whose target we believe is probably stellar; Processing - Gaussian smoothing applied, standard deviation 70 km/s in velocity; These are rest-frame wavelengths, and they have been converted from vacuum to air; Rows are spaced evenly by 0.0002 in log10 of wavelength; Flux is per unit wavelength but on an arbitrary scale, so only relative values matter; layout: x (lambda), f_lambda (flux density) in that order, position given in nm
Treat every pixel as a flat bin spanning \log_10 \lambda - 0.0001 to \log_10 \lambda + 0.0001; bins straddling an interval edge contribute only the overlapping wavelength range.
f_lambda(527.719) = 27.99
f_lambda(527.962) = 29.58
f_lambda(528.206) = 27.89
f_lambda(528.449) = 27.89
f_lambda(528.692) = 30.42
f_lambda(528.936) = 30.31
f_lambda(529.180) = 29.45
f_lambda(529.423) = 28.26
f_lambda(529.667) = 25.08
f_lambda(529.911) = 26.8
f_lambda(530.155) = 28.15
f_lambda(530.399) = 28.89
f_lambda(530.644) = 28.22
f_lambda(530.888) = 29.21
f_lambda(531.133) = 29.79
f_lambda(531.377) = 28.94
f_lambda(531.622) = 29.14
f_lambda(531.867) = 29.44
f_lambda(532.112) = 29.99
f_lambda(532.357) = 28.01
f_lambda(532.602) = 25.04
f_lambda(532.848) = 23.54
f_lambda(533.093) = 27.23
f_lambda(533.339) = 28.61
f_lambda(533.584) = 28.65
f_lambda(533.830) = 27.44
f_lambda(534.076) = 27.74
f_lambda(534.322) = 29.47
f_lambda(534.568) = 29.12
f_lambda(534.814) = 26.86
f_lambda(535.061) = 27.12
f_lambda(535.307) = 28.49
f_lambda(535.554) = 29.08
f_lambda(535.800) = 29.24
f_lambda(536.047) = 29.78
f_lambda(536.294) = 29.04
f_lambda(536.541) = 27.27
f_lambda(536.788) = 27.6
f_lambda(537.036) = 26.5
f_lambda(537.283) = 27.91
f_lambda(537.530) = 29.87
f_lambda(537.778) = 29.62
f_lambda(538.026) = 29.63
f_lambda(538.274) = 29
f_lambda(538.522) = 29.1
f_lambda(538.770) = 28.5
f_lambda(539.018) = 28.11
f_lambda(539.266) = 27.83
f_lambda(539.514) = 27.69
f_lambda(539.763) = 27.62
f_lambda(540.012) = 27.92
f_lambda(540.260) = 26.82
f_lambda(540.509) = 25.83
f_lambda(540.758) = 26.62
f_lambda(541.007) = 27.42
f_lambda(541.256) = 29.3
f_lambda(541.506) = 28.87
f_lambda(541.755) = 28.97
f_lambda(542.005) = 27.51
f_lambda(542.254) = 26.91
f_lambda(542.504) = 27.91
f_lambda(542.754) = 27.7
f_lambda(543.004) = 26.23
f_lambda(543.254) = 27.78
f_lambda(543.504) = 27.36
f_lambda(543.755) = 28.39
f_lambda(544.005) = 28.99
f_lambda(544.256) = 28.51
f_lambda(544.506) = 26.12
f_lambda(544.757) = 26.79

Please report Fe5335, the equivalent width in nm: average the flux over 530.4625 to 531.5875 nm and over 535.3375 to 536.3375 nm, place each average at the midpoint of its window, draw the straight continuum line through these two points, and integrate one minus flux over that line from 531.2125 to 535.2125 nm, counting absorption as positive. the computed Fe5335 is 0.17 nm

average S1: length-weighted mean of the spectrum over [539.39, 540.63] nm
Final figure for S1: 27.2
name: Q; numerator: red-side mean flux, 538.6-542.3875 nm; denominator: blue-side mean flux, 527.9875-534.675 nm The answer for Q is 0.98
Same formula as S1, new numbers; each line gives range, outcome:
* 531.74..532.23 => 29.7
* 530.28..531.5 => 29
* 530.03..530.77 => 28.4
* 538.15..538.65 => 29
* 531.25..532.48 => 29.1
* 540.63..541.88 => 28.2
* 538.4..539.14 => 28.6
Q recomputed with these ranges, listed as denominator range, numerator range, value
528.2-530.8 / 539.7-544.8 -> 0.97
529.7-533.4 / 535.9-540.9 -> 1.00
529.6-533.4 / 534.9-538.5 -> 1.02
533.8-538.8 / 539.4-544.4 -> 0.97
